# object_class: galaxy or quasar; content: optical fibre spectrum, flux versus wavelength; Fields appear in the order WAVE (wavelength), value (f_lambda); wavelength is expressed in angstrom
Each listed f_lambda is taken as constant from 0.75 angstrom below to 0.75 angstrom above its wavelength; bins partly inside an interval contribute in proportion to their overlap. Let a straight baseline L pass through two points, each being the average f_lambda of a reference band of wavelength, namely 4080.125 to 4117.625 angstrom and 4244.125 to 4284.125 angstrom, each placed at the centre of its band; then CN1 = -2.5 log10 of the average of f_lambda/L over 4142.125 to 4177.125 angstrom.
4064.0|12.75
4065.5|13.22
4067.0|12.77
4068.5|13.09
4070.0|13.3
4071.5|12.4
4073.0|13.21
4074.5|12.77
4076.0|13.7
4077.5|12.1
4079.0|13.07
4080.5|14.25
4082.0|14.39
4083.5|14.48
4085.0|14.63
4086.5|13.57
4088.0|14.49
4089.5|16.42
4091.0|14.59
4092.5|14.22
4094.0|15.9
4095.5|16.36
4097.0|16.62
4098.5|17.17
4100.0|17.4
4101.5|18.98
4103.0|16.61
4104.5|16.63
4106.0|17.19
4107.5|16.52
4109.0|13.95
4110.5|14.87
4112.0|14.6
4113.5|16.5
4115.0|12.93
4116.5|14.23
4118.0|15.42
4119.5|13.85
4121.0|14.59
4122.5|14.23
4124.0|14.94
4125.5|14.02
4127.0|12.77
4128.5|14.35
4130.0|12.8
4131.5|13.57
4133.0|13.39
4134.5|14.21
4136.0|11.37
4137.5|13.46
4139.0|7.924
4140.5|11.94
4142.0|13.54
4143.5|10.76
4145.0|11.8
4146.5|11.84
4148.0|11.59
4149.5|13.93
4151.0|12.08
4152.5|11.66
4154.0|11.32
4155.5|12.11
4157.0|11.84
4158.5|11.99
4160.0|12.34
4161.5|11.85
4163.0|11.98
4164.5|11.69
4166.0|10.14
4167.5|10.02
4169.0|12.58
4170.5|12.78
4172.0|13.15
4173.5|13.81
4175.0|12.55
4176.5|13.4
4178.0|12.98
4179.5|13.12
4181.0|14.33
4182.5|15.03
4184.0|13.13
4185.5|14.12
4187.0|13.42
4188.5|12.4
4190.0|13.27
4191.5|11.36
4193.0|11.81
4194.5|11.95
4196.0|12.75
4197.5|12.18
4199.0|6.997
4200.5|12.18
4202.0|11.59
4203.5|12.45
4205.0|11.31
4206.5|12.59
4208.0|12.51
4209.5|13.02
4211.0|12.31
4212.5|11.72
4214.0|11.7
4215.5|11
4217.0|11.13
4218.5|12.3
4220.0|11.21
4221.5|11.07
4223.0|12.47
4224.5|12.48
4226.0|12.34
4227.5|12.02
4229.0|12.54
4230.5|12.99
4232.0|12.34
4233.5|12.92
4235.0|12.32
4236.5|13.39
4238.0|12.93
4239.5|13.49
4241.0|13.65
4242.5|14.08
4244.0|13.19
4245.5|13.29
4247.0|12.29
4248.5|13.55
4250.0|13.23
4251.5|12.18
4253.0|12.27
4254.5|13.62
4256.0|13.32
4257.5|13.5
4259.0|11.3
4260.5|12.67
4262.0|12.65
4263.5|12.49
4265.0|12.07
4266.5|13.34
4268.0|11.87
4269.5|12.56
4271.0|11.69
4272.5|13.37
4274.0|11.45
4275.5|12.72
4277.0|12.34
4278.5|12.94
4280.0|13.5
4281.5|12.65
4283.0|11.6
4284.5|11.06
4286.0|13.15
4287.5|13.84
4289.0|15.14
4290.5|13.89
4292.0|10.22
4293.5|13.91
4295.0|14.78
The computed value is 0.19 mag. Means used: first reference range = 15.5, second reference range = 12.6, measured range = 12.1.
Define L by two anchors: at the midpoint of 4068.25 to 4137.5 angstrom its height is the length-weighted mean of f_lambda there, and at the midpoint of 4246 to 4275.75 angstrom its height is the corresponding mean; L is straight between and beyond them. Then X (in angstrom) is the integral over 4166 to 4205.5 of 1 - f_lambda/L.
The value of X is 3.2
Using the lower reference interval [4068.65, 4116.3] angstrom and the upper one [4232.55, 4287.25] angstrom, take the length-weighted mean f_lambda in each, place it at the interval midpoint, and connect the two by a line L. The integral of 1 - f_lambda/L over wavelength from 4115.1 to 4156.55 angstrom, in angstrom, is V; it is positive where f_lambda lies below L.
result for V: 4.3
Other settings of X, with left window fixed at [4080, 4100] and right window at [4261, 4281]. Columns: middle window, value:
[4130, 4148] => 2.92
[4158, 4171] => 2.26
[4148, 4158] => 1.54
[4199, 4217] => 2.27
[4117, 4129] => 0.40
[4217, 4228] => 1.11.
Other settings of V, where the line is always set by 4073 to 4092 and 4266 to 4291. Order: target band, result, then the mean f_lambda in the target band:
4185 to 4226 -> 3.9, 12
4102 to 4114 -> -1.8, 15.9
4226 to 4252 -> 0.1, 13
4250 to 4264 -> 0.2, 12.7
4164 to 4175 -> 1.1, 12.1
